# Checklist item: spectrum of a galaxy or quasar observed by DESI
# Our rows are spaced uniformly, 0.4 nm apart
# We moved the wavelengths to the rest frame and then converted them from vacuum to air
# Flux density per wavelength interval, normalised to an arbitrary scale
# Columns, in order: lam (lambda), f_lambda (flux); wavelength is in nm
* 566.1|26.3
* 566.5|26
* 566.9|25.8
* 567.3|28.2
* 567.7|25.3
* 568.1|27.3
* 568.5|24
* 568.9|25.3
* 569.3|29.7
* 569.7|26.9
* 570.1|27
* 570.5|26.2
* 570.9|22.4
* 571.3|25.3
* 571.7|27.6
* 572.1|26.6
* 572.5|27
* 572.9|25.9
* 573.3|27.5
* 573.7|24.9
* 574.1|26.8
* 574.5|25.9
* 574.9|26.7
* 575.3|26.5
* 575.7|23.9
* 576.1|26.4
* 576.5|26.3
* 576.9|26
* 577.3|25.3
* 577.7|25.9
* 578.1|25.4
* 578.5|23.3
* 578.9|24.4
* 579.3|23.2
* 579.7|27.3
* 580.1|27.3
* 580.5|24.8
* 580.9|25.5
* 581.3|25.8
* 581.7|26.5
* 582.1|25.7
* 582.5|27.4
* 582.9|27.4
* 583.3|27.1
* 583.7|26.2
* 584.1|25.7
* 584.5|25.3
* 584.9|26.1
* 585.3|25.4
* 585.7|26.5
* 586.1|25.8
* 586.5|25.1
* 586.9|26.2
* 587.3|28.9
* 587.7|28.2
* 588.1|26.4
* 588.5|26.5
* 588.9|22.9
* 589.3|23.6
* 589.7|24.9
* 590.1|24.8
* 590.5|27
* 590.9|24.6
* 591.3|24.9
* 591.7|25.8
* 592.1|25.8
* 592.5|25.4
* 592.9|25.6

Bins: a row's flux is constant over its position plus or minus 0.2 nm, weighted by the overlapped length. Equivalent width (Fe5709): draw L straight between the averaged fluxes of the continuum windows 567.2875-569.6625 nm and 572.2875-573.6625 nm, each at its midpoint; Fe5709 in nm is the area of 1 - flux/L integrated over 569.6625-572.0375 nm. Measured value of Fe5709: 0.06 nm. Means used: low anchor 26.5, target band 25.9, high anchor 26.6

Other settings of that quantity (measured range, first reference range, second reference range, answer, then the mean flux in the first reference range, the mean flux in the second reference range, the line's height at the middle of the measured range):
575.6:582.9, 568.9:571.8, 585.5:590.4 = 0.12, 26.3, 25.8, 26.1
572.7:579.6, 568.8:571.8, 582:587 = 0.17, 26.3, 26.2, 26.2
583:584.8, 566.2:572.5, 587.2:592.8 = -0.02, 26.3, 25.6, 25.8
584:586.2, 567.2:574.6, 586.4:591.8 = 0.00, 26.3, 25.7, 25.8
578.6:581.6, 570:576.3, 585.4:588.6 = 0.10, 26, 26.7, 26.3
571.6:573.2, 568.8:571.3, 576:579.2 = -0.05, 26.2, 25.3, 25.9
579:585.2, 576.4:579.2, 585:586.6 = -0.14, 25.1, 25.8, 25.5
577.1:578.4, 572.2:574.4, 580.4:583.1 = 0.05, 26.4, 26.2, 26.3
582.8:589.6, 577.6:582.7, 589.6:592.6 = -0.15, 25.6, 25.4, 25.5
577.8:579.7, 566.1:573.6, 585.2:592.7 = 0.11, 26.3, 25.7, 26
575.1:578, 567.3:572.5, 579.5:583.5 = 0.07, 26.2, 26.5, 26.4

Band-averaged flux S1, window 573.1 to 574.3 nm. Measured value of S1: 26.4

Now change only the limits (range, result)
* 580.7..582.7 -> 26.2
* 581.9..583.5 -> 26.9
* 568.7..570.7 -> 27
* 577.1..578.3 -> 25.5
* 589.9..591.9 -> 25.4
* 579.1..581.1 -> 25.6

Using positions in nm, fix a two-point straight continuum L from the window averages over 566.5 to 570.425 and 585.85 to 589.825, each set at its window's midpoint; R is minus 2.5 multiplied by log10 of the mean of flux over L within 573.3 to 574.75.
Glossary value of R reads 0.010 mag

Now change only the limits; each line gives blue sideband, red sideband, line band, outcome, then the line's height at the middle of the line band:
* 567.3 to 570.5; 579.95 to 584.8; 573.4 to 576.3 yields 0.02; 26.4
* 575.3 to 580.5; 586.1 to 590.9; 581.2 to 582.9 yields -0.04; 25.6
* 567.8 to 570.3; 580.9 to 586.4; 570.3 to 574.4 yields 0.02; 26.5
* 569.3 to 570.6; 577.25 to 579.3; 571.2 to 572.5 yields 0.00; 26.6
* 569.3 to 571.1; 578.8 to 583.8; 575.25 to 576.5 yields 0.02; 26.1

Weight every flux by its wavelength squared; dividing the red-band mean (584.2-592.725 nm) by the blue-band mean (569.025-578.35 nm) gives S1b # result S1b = 1.03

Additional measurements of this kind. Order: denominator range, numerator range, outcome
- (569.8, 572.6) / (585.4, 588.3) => 1.08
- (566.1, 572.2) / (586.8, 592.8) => 1.05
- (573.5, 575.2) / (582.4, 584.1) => 1.06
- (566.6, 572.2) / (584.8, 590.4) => 1.05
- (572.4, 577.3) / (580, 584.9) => 1.03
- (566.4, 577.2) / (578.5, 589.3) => 1.03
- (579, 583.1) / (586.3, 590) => 1.02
